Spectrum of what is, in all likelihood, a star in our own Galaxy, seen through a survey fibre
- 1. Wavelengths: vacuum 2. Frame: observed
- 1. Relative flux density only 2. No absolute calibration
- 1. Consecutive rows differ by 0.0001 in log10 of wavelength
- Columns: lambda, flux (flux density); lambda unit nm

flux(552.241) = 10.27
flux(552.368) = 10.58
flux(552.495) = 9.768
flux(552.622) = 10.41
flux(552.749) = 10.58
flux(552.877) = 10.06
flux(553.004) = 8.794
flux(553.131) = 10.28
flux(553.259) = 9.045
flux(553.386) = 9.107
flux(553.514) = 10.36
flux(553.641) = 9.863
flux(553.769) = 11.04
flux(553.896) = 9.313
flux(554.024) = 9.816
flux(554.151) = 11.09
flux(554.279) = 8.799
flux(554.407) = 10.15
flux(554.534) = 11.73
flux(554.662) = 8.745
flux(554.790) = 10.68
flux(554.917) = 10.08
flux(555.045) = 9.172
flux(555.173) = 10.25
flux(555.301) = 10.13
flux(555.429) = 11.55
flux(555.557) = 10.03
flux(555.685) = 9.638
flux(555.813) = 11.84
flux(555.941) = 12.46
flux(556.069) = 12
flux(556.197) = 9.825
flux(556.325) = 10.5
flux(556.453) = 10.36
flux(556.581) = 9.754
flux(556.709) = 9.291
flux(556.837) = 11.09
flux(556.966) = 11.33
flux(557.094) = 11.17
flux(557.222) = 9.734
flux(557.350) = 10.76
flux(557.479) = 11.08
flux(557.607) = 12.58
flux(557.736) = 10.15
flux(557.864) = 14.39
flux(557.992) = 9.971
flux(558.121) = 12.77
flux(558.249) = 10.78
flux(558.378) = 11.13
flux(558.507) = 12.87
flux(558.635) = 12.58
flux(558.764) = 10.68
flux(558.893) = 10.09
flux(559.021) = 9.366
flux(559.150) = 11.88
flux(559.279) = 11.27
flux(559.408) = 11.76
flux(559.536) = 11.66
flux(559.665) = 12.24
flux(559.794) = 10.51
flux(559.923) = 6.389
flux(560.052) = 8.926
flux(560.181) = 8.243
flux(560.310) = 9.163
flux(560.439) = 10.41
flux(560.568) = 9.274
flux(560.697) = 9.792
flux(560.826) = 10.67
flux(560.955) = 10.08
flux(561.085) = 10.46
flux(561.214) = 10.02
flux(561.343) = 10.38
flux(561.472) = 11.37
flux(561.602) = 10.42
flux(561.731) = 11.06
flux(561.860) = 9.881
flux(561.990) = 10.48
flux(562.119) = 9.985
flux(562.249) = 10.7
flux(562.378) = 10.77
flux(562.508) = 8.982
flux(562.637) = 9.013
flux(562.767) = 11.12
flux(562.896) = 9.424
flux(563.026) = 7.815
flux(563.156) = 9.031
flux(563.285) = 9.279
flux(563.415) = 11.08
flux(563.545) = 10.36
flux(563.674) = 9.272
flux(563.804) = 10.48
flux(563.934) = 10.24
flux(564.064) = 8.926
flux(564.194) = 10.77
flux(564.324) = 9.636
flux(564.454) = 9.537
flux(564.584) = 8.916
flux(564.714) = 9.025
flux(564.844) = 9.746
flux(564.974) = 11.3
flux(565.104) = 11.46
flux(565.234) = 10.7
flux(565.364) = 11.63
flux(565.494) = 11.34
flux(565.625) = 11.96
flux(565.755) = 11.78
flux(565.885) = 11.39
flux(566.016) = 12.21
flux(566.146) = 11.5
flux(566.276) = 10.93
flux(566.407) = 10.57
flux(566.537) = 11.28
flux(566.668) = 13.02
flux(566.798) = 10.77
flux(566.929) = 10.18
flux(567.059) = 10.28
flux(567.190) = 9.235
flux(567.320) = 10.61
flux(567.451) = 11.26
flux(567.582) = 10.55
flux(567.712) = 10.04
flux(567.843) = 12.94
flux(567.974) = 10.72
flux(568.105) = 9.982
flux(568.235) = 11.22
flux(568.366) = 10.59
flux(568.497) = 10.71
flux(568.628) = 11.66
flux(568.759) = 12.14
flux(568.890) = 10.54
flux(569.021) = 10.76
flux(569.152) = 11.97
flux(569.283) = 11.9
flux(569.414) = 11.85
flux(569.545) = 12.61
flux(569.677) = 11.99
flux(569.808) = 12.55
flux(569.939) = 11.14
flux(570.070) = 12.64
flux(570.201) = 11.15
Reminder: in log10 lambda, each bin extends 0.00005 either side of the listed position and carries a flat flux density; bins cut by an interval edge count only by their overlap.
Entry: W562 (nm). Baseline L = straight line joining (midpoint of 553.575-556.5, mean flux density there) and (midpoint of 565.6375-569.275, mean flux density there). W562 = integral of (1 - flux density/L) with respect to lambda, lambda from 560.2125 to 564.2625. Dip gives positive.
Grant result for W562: 0.30 nm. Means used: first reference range 10.4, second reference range 11.1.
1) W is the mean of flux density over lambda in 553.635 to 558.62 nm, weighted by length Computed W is 10.7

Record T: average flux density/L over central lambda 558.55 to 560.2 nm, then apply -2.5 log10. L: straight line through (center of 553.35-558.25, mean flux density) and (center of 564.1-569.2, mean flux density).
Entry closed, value 0.02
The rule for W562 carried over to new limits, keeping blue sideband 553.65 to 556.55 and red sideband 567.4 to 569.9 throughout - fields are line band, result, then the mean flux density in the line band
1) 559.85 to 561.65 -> 0.19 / 9.68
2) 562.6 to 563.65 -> 0.13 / 9.65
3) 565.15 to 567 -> -0.03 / 11.4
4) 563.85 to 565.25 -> 0.14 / 10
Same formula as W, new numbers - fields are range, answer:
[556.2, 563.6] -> 10.5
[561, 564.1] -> 10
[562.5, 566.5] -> 10.3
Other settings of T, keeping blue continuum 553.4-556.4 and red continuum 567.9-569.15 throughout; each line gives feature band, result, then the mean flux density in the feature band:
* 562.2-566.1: 0.05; 10.3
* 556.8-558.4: -0.08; 11.3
